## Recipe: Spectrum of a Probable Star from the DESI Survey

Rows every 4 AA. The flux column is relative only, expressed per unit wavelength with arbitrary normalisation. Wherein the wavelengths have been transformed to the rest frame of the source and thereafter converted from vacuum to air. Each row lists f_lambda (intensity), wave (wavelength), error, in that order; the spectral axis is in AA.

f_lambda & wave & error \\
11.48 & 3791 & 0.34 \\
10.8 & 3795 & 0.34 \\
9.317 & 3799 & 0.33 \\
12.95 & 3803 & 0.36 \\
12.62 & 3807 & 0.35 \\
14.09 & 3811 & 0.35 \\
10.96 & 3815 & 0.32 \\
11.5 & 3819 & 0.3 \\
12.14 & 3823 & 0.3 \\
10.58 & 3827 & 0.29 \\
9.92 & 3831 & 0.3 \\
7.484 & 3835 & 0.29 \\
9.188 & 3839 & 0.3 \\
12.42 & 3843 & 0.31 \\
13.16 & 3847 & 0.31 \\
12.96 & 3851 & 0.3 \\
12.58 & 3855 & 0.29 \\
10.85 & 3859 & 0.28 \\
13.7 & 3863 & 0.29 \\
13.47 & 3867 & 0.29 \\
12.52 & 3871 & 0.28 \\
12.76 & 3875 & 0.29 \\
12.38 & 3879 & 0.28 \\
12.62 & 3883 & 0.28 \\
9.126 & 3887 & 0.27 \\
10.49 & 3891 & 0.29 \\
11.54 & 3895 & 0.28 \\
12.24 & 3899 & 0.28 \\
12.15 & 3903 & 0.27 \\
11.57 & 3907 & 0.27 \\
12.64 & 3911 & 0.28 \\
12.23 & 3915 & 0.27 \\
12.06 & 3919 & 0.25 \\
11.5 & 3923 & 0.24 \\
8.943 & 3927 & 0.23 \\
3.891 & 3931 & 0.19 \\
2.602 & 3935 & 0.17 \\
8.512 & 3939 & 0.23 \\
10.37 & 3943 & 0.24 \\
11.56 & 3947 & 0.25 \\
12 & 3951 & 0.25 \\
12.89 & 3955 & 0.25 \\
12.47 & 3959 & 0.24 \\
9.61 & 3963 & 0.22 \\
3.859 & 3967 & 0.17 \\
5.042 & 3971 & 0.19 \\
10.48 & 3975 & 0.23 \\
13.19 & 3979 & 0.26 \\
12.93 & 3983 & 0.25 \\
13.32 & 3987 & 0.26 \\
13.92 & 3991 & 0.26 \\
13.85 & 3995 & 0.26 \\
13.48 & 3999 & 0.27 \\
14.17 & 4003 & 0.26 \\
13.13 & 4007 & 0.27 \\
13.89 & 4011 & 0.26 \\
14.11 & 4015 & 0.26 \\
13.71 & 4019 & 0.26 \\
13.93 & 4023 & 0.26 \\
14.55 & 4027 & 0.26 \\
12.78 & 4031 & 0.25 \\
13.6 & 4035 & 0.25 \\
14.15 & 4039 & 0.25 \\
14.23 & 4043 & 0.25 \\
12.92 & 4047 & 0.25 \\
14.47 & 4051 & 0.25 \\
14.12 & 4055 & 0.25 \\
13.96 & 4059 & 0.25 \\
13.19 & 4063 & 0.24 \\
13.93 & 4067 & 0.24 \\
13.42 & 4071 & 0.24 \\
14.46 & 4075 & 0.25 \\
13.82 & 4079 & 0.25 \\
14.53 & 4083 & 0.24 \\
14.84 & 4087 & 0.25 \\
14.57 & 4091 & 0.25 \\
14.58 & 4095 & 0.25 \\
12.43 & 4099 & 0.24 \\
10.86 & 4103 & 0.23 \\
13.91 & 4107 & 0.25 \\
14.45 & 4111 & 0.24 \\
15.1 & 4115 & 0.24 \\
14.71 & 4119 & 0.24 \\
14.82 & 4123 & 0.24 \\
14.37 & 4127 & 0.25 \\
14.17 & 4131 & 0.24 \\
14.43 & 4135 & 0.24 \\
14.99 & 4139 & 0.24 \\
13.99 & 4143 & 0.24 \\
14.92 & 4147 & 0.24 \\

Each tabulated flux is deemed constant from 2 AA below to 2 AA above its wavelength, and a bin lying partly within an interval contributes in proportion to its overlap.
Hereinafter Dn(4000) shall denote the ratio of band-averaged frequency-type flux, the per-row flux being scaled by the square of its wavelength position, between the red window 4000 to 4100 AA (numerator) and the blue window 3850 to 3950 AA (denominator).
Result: 1.37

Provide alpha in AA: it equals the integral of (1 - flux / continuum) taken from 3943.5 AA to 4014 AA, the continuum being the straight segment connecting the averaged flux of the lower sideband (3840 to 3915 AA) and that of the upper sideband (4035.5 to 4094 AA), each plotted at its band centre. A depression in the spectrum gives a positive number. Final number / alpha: 7.64 AA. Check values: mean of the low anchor 12.1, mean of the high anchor 14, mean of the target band 11.8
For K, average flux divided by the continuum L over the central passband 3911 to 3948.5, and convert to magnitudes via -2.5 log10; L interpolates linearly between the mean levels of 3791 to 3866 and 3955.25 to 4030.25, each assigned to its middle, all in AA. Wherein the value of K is 0.281 mag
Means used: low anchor 11.5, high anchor 12.2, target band 9.23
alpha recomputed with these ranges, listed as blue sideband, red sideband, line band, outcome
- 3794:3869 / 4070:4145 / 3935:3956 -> 4.1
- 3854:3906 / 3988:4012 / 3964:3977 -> 6.5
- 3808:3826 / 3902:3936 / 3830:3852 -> 1.4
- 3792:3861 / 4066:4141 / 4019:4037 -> -0.5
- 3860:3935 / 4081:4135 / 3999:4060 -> -3.8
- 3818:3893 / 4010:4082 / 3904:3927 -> 1.0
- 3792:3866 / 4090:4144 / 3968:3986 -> 3.7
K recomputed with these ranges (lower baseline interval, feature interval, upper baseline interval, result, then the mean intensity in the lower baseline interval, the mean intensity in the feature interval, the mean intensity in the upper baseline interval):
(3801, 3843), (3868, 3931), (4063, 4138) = 0.051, 11.2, 11.4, 14.1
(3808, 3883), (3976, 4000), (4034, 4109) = -0.020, 11.8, 13.3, 13.8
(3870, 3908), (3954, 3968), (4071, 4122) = 0.254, 11.7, 9.9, 14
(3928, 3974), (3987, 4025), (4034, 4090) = -0.225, 8.49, 13.8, 14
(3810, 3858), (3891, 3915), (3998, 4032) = 0.033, 11.3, 11.9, 13.8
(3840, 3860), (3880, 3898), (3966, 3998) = 0.082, 12.3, 11.1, 11.1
